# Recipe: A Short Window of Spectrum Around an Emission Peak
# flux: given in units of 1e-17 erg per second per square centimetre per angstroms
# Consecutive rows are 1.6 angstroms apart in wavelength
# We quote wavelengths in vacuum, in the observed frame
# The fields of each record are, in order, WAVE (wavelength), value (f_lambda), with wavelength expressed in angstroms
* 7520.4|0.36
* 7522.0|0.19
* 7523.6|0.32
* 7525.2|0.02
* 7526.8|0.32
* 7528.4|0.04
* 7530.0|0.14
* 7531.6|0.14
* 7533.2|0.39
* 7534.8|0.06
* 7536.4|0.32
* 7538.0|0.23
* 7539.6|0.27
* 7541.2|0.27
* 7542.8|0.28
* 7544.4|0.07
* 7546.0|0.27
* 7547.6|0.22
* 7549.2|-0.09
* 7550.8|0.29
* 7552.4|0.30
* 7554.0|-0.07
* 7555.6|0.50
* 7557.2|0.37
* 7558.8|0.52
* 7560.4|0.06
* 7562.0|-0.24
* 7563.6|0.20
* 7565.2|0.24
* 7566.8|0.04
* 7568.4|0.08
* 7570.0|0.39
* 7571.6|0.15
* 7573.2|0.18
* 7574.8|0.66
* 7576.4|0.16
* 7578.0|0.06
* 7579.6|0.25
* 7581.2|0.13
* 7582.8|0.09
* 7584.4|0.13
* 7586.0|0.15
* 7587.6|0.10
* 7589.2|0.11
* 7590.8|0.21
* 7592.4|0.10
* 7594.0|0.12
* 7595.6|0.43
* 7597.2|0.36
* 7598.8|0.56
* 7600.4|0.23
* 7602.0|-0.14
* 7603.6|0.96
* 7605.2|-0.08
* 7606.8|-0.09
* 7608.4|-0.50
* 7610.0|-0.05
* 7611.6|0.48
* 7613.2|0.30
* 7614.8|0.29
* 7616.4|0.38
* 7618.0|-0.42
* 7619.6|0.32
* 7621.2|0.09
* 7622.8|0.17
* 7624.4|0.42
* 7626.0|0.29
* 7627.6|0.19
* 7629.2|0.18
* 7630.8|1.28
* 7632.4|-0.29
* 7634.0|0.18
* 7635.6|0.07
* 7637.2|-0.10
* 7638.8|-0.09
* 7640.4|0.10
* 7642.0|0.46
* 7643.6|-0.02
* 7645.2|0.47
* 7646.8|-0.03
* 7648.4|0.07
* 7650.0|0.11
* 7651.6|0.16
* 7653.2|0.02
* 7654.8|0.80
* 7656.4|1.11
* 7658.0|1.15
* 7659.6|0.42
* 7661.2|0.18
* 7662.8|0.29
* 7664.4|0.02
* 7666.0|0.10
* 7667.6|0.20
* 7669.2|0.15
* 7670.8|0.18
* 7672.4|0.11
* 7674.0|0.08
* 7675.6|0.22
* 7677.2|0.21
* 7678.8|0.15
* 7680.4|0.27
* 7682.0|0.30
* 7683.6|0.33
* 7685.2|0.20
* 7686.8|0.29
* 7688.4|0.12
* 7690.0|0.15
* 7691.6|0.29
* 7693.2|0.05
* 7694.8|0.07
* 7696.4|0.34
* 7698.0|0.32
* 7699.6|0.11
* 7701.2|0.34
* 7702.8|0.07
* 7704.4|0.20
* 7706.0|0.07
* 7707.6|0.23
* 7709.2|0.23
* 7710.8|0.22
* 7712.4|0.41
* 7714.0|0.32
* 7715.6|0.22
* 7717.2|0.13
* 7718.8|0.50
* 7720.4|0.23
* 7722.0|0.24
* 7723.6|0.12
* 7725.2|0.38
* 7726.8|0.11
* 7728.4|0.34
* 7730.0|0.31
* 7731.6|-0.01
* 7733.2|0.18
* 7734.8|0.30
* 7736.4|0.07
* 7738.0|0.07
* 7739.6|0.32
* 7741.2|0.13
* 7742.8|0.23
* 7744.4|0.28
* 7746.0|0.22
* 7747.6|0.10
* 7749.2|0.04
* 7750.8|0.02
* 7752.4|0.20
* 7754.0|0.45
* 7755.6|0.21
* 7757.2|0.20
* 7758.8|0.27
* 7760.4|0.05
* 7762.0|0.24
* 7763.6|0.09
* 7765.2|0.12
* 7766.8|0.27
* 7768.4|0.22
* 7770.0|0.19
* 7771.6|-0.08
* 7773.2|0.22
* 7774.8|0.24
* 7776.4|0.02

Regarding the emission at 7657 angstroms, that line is H-beta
